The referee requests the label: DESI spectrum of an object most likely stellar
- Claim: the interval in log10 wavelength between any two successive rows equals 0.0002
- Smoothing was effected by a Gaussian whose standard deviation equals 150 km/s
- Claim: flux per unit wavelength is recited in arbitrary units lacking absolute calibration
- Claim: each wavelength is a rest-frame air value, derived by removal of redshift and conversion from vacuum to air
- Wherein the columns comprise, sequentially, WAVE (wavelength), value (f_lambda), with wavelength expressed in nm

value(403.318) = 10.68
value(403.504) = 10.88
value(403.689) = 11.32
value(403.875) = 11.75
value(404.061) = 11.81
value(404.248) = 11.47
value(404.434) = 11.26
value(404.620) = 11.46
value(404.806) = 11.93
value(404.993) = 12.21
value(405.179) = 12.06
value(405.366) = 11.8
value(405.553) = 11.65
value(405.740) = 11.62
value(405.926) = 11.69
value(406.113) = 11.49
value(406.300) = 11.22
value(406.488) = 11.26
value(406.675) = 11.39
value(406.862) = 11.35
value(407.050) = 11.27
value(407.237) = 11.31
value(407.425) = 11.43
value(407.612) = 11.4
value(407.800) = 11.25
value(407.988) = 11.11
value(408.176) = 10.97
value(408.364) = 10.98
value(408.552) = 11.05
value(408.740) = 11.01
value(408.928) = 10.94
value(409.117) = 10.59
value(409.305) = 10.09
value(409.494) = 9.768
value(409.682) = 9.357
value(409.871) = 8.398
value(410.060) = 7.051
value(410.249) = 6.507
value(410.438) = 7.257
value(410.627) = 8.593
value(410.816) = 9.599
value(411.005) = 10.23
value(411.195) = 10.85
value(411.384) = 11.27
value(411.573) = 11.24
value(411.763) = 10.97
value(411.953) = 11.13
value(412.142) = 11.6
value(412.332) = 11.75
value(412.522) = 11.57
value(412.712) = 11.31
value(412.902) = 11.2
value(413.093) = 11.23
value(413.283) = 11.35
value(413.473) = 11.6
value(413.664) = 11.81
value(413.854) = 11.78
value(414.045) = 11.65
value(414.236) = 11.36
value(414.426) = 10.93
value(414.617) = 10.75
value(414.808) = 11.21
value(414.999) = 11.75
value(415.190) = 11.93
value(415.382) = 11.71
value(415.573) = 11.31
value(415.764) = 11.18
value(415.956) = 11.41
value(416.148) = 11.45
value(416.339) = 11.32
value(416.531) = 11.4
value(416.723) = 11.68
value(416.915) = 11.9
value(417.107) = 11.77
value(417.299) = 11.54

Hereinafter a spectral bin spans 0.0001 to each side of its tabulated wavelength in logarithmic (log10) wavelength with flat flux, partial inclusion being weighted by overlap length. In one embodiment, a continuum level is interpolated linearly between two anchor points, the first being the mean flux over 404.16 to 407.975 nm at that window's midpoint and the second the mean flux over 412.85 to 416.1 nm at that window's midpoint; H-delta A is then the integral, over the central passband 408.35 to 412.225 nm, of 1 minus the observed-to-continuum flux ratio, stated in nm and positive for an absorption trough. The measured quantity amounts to 0.53 nm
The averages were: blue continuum 11.5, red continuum 11.4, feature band 9.9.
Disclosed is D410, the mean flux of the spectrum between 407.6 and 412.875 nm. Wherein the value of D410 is 10.3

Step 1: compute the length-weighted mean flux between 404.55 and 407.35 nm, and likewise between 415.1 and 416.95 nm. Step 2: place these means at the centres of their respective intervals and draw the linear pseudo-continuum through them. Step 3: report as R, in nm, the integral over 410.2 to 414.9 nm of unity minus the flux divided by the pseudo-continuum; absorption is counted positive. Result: 0.30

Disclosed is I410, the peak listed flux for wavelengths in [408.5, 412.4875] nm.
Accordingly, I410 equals 11.75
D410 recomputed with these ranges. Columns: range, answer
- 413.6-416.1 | 11.4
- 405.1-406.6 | 11.6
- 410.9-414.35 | 11.3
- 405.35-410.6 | 10.5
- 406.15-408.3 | 11.3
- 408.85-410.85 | 8.88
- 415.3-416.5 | 11.4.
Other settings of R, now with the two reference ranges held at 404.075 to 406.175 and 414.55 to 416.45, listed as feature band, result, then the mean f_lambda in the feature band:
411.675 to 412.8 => 0.01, 11.4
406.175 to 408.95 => 0.10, 11.2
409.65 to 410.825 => 0.37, 7.93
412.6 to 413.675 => 0.01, 11.4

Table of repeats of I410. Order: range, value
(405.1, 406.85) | 12.06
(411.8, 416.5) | 11.93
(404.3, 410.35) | 12.21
